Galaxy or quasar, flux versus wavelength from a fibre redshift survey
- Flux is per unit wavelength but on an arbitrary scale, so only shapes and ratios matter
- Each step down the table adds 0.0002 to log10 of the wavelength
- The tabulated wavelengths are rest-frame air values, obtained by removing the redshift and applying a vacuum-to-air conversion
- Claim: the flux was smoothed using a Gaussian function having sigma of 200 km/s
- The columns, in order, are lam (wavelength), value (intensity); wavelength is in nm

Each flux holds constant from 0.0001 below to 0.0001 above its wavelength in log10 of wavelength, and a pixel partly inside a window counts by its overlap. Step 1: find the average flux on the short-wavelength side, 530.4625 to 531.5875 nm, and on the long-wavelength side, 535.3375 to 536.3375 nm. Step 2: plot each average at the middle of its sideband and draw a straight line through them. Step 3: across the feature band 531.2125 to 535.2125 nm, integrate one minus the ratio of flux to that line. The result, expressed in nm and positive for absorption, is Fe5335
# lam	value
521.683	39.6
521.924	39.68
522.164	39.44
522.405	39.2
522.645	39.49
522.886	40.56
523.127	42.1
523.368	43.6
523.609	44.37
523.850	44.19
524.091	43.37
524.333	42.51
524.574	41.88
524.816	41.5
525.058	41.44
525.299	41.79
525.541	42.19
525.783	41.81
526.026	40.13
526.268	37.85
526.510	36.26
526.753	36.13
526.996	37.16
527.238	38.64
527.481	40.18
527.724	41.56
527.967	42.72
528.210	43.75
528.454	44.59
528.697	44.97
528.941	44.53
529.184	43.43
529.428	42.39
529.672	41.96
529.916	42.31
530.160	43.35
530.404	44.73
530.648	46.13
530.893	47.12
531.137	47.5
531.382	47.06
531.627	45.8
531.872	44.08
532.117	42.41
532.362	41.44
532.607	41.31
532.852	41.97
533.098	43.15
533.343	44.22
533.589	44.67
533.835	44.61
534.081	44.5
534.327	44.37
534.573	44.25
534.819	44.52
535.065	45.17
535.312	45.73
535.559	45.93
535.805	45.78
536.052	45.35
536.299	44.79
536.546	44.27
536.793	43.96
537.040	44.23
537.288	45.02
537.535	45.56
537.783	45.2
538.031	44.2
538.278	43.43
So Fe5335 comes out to 0.19 nm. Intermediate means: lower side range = 46.7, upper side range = 45.5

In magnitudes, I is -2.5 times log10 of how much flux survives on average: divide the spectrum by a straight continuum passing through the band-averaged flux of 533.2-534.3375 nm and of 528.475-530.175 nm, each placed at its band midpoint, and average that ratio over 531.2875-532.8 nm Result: 0.01 mag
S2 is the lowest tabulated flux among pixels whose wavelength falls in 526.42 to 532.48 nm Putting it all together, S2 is 36.13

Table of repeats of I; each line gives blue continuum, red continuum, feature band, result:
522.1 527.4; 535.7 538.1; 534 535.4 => -0.02 mag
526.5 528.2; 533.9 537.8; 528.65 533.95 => -0.05 mag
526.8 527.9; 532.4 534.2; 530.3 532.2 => -0.09 mag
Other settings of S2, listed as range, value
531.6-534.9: 41.31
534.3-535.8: 44.25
